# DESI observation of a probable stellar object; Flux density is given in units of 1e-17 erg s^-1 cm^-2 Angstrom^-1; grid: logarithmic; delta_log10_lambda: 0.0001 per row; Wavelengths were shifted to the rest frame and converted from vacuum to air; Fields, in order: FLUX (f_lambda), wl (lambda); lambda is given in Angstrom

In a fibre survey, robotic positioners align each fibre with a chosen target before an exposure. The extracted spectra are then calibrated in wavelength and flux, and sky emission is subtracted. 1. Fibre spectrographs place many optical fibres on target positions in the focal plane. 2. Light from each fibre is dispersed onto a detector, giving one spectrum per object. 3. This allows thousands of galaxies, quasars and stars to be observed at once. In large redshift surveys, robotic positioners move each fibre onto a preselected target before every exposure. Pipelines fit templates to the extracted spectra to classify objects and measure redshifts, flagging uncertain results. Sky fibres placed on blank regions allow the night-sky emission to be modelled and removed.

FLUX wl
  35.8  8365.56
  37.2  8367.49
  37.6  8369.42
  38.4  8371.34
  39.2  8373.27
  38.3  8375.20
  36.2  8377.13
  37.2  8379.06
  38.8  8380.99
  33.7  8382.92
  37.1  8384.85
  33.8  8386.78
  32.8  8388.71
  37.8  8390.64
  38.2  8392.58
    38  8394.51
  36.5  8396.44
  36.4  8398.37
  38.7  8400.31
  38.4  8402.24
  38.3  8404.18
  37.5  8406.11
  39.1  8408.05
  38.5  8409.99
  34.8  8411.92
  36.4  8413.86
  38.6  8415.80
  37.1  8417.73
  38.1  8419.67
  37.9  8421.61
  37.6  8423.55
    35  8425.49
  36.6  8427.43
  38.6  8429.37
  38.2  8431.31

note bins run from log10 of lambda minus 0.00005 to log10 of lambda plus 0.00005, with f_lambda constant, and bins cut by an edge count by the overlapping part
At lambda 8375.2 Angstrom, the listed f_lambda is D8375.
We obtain 38.3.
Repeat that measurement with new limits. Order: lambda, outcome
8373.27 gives 39.2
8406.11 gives 37.5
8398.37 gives 36.4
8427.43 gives 36.6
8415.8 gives 38.6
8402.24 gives 38.4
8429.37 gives 38.6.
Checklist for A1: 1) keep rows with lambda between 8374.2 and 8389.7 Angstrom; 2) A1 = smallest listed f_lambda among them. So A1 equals 32.8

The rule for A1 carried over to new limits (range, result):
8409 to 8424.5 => 34.8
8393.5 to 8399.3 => 36.4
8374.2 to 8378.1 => 36.2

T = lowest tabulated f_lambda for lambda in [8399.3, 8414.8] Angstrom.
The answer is 34.8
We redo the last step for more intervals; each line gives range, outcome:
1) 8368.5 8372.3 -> 37.6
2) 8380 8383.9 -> 33.7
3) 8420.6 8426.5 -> 35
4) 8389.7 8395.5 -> 37.8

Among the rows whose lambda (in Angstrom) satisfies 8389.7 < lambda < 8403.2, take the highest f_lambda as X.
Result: 38.7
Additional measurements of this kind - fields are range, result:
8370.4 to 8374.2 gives 39.2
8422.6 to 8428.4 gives 37.6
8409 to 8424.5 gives 38.6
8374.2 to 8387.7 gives 38.8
